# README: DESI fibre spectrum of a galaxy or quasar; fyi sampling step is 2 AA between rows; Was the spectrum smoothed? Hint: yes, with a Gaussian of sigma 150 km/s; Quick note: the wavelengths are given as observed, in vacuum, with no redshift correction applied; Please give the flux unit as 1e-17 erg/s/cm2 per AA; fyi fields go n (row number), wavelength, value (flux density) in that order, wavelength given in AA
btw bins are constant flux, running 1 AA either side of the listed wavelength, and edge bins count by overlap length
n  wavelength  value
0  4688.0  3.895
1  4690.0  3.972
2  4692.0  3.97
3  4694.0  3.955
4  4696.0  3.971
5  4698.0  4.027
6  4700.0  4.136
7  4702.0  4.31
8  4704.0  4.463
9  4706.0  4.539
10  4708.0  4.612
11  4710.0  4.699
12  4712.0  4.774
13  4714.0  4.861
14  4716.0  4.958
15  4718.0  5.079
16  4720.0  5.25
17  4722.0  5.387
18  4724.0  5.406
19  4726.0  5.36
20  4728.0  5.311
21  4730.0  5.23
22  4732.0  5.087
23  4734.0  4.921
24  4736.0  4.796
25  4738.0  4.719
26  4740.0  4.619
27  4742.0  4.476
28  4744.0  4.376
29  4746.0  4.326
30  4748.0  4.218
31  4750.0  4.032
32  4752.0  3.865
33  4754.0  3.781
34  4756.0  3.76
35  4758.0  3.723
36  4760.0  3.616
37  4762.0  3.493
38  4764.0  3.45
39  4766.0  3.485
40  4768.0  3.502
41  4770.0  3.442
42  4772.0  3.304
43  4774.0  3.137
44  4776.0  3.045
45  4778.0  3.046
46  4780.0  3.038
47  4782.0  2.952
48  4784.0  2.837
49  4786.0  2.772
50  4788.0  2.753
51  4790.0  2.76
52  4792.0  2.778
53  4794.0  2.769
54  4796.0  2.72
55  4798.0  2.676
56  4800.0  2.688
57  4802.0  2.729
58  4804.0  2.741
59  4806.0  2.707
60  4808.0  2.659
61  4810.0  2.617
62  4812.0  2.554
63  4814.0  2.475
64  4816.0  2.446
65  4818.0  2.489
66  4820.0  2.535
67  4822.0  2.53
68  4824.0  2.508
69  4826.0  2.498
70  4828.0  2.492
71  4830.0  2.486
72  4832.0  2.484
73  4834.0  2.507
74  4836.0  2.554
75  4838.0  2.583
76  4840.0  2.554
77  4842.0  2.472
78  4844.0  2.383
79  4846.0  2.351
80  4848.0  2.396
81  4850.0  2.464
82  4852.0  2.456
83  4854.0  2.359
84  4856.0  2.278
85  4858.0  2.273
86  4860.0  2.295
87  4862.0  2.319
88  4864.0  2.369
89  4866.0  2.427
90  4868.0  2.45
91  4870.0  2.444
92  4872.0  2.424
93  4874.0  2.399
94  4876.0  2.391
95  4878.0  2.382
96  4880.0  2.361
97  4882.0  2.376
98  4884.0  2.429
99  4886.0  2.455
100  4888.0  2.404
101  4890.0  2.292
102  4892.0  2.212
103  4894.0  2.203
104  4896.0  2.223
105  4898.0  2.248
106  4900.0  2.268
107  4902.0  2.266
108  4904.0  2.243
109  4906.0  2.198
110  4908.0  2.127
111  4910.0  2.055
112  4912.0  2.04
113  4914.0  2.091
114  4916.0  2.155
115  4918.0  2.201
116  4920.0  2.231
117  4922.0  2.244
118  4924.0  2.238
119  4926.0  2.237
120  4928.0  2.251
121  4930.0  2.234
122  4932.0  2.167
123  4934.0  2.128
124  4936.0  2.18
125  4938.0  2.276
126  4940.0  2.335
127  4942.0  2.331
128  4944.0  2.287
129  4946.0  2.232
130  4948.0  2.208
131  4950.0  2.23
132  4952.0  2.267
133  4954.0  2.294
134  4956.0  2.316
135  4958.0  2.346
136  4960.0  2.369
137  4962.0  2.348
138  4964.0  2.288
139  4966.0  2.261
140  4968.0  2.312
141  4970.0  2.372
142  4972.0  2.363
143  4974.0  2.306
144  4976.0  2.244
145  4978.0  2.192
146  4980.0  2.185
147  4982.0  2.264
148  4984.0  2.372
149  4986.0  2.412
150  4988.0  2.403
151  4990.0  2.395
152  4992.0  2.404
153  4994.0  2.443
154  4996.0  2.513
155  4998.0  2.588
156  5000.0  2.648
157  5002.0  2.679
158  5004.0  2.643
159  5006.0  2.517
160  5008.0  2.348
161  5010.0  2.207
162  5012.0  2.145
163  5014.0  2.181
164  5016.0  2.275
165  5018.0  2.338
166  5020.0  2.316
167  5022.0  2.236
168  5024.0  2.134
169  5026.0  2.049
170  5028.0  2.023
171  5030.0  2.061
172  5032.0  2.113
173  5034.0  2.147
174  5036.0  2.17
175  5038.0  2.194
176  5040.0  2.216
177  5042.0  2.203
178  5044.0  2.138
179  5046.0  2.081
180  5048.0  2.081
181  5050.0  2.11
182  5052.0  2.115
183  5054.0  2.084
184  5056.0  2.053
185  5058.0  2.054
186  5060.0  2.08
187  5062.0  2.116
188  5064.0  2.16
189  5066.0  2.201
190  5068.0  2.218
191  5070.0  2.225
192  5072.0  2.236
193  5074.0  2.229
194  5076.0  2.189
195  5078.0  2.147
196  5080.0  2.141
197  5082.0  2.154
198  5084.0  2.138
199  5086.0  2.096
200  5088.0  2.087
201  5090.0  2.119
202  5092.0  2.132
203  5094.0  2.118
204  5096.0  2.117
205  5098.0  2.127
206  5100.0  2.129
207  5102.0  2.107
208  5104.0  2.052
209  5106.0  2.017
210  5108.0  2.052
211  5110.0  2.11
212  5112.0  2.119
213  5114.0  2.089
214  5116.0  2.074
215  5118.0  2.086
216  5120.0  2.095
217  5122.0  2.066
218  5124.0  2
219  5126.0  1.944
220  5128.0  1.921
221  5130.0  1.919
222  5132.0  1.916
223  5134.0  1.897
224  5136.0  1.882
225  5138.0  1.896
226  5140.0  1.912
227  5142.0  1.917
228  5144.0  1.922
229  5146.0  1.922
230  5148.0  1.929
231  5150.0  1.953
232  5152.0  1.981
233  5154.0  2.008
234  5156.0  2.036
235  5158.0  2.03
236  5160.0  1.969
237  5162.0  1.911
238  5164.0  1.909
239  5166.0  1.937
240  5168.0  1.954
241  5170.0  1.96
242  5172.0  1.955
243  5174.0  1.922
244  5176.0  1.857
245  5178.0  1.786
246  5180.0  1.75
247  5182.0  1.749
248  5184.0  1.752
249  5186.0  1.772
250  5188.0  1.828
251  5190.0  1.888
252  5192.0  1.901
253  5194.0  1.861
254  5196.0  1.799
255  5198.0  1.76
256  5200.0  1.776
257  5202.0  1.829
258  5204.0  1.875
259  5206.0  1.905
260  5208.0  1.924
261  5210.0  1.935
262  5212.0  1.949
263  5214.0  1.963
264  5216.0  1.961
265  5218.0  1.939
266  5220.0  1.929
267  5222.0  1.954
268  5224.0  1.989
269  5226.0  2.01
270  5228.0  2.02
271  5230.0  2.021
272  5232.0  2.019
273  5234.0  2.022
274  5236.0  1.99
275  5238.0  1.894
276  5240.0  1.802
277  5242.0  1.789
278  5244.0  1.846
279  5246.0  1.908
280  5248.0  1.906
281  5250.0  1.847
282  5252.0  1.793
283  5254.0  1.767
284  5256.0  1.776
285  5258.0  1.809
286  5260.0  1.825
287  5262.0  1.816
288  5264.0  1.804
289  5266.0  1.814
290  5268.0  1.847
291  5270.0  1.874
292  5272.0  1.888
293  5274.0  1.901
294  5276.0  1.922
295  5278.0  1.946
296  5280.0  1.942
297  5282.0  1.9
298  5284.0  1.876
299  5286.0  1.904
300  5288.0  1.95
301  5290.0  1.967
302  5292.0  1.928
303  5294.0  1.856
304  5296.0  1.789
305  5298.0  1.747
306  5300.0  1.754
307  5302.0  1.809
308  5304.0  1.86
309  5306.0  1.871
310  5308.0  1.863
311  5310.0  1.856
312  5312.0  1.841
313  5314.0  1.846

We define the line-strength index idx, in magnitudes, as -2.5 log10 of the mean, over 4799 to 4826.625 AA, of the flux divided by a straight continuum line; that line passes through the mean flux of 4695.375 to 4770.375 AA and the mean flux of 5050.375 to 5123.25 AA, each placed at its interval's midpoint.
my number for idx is 0.450 mag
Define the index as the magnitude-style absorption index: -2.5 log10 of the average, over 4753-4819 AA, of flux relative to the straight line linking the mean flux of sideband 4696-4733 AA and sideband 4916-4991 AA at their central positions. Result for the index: 0.34 mag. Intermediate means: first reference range 4.84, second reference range 2.28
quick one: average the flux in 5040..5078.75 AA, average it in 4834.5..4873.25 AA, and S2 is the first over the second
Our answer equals 0.89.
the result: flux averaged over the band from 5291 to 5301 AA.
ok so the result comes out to 1.81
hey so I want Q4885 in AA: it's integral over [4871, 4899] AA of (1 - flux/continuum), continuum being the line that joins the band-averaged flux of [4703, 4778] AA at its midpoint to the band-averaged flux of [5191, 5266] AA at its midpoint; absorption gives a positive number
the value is 9.8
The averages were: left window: 4.34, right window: 1.89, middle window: 2.34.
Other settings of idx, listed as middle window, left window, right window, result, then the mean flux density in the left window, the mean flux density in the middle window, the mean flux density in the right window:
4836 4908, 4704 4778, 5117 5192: 0.45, 4.33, 2.36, 1.92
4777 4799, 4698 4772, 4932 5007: 0.36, 4.43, 2.83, 2.35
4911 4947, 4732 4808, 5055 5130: 0.25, 3.47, 2.21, 2.11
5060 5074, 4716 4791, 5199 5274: 0.20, 4.02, 2.19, 1.89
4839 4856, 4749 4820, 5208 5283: 0.19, 3.05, 2.42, 1.9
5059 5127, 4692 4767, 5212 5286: 0.25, 4.45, 2.12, 1.9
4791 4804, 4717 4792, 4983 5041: 0.33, 3.99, 2.73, 2.32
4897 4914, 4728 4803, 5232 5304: 0.39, 3.62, 2.18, 1.87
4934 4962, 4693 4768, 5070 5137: 0.32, 4.45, 2.28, 2.08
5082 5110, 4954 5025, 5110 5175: -0.01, 2.35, 2.1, 1.97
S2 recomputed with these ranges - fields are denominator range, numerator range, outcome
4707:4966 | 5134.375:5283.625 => 0.65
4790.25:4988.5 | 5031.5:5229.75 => 0.85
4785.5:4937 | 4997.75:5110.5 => 0.91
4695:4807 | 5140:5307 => 0.48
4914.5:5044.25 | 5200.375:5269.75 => 0.83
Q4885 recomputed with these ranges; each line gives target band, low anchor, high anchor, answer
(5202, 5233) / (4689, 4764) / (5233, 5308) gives 2.4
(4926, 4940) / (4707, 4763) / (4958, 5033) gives 3.2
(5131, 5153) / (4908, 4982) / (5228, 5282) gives 1.0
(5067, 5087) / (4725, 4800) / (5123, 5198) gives 0.9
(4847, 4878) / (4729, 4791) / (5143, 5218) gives 8.6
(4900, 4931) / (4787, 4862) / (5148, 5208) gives 2.4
